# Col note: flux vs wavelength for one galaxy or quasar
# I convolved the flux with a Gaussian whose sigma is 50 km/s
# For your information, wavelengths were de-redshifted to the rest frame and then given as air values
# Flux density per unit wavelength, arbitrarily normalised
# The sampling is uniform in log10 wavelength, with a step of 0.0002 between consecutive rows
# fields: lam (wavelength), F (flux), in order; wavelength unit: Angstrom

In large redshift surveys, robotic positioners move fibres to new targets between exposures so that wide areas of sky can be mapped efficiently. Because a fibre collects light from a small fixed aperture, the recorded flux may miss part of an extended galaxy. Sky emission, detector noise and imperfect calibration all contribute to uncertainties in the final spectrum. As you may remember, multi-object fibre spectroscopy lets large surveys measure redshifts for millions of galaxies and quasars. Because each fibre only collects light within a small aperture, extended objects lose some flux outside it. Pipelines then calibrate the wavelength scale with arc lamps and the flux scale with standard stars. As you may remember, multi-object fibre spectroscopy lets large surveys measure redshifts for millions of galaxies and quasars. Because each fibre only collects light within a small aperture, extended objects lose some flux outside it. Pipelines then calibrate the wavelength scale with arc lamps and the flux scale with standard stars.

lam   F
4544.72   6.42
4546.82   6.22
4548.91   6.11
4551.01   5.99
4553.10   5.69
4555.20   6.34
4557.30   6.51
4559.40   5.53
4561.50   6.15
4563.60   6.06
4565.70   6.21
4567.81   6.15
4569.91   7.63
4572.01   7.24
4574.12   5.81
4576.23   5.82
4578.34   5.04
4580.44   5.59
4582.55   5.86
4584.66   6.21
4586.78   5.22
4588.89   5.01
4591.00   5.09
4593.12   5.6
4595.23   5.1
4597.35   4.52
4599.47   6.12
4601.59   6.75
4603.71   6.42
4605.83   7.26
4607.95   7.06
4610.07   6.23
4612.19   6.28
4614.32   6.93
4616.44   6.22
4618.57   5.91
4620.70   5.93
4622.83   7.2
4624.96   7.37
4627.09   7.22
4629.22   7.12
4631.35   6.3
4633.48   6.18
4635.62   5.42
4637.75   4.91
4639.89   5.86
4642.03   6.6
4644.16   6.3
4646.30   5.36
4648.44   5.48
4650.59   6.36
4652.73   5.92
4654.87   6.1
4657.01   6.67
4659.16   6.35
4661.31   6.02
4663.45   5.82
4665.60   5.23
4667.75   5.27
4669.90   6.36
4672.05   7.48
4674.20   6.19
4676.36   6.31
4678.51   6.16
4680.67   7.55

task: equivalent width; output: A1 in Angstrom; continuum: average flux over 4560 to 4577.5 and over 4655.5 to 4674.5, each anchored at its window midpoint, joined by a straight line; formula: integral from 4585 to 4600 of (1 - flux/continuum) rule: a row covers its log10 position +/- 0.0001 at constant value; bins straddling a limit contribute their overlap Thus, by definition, 2.5 Angstrom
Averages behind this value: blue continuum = 6.34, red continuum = 6.15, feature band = 5.25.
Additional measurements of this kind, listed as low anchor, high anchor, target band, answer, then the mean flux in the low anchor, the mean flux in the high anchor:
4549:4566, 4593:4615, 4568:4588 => 0.3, 6.06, 6.22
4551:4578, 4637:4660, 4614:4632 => -1.8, 6.22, 6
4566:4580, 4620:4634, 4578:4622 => 4.0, 6.25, 6.81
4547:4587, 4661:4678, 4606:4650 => -1.6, 6.08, 6.09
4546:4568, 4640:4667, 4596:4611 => -0.7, 6.08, 6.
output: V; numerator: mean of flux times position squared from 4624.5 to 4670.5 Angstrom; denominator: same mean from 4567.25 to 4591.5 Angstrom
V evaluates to 1.06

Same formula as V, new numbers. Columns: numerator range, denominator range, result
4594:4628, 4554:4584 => 1.06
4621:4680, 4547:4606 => 1.08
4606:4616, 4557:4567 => 1.12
